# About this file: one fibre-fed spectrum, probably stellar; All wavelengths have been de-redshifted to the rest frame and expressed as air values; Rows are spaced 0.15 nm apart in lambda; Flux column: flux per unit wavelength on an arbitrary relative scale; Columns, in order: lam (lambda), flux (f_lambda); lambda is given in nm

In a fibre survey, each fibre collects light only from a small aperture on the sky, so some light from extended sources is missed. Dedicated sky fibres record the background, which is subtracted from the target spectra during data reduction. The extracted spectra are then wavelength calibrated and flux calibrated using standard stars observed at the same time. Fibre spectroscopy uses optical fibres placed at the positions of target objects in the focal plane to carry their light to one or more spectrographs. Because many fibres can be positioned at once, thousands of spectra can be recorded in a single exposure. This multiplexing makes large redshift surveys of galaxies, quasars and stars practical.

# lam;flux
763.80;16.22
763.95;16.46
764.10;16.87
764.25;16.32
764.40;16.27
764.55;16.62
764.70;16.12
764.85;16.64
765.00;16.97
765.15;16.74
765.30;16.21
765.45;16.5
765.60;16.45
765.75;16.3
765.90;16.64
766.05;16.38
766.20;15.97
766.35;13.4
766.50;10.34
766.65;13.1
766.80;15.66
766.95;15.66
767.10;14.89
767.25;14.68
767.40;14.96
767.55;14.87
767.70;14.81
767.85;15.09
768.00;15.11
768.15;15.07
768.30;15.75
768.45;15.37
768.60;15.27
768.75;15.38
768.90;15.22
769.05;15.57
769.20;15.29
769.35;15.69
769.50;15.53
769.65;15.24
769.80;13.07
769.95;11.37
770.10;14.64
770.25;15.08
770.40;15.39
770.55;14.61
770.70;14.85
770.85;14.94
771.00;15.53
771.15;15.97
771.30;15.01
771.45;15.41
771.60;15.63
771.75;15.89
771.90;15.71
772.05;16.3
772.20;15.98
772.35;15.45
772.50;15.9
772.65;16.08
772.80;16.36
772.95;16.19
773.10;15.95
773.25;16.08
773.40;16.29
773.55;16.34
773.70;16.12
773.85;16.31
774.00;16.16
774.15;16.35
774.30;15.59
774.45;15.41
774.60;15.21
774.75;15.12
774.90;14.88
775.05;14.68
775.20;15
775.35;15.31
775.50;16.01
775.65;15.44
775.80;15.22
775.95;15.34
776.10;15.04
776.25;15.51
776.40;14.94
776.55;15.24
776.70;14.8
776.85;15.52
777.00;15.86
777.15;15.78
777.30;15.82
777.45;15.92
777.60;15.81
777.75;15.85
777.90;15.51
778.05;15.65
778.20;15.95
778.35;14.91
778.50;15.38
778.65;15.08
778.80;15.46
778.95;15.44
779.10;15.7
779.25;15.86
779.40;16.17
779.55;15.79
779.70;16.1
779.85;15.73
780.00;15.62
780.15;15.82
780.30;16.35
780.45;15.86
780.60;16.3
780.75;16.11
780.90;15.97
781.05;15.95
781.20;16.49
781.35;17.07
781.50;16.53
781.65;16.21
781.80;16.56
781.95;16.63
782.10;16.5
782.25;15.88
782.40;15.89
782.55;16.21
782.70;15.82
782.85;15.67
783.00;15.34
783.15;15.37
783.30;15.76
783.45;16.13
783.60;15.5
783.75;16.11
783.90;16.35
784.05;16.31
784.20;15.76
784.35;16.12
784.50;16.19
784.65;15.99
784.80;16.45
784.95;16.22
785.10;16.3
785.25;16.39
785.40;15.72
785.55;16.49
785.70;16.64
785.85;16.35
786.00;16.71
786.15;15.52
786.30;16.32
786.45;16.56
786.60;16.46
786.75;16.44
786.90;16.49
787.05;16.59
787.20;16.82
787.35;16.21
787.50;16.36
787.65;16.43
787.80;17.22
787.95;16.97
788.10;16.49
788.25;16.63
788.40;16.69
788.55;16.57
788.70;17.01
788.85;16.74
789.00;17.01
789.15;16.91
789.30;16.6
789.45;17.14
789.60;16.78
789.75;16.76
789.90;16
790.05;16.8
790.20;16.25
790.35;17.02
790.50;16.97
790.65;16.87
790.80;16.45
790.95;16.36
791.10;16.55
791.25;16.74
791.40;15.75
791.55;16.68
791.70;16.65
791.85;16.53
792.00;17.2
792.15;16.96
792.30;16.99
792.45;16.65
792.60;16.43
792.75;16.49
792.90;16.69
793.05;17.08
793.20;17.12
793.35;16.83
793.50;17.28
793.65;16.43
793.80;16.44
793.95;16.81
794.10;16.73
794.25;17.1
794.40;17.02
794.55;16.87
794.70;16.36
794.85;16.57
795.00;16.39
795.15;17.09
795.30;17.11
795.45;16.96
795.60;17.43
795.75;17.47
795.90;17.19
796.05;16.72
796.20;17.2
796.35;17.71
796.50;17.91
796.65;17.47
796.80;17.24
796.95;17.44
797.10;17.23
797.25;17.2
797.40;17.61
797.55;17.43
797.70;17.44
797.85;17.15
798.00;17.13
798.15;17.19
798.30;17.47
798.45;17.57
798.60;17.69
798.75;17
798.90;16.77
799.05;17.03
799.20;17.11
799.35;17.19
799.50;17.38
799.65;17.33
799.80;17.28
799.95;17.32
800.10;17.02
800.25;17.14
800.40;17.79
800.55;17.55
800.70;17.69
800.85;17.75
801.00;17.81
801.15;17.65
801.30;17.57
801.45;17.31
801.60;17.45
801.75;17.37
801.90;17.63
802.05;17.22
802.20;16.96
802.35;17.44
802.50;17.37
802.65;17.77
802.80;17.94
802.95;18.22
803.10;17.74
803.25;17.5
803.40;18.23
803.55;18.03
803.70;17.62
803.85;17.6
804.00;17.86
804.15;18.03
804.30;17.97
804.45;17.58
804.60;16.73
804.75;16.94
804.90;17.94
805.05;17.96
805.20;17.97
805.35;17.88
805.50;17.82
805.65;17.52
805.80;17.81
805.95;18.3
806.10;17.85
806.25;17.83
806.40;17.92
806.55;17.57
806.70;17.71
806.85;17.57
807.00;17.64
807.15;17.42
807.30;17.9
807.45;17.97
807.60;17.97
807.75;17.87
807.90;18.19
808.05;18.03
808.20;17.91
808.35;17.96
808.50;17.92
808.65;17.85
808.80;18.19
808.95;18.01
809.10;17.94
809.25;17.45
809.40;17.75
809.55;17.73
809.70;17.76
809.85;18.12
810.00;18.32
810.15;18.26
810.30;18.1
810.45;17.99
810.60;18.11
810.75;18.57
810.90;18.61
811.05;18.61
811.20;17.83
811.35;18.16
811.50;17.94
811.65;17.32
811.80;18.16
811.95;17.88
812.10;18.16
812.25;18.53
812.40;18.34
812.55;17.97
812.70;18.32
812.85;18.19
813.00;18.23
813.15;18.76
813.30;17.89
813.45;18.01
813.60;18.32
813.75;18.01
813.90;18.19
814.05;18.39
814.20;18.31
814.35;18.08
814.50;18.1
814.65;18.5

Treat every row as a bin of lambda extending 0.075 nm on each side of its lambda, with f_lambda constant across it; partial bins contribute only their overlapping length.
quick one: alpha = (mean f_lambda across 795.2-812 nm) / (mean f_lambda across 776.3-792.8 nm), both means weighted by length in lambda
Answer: 1.1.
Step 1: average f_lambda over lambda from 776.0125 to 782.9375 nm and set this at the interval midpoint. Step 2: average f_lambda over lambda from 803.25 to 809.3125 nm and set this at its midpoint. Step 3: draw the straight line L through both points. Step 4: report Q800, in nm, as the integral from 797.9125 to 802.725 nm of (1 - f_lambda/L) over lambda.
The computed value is 0.00 nm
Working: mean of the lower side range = 15.8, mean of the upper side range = 17.8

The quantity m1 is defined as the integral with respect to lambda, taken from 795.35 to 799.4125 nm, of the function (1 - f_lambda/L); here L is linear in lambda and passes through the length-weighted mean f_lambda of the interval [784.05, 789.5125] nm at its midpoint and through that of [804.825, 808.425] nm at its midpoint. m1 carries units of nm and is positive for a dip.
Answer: -0.02 nm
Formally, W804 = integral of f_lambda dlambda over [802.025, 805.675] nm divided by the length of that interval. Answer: 17.7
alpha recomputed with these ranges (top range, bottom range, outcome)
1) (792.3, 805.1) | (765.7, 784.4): 1.11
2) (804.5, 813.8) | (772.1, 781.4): 1.14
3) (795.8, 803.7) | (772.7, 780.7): 1.11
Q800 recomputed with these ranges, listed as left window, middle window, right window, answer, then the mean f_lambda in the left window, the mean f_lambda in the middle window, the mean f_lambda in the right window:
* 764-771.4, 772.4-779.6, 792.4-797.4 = 0.08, 15.3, 15.6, 17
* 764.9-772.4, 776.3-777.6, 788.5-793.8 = 0.02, 15.2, 15.5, 16.7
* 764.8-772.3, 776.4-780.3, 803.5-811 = 0.07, 15.2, 15.6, 17.9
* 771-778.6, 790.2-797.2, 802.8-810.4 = 0.02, 15.6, 16.9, 17.8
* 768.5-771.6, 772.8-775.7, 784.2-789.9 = -0.07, 15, 15.7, 16.5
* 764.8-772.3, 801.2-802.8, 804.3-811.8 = 0.00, 15.2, 17.4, 17.9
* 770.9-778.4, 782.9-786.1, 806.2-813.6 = 0.04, 15.6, 16.1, 18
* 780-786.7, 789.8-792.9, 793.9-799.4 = 0.03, 16.2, 16.6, 17.2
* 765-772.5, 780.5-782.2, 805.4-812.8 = -0.03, 15.2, 16.4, 18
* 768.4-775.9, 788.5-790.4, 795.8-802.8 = -0.01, 15.4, 16.7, 17.4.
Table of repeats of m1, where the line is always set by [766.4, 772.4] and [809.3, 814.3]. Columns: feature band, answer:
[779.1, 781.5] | -0.04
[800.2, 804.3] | -0.05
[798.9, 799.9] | 0.00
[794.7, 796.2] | 0.00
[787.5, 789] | -0.03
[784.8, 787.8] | -0.03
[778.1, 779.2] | 0.02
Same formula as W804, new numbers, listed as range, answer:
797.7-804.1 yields 17.5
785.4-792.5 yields 16.6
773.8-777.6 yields 15.5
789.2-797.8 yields 16.9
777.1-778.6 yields 15.6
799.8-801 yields 17.5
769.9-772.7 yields 15.3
